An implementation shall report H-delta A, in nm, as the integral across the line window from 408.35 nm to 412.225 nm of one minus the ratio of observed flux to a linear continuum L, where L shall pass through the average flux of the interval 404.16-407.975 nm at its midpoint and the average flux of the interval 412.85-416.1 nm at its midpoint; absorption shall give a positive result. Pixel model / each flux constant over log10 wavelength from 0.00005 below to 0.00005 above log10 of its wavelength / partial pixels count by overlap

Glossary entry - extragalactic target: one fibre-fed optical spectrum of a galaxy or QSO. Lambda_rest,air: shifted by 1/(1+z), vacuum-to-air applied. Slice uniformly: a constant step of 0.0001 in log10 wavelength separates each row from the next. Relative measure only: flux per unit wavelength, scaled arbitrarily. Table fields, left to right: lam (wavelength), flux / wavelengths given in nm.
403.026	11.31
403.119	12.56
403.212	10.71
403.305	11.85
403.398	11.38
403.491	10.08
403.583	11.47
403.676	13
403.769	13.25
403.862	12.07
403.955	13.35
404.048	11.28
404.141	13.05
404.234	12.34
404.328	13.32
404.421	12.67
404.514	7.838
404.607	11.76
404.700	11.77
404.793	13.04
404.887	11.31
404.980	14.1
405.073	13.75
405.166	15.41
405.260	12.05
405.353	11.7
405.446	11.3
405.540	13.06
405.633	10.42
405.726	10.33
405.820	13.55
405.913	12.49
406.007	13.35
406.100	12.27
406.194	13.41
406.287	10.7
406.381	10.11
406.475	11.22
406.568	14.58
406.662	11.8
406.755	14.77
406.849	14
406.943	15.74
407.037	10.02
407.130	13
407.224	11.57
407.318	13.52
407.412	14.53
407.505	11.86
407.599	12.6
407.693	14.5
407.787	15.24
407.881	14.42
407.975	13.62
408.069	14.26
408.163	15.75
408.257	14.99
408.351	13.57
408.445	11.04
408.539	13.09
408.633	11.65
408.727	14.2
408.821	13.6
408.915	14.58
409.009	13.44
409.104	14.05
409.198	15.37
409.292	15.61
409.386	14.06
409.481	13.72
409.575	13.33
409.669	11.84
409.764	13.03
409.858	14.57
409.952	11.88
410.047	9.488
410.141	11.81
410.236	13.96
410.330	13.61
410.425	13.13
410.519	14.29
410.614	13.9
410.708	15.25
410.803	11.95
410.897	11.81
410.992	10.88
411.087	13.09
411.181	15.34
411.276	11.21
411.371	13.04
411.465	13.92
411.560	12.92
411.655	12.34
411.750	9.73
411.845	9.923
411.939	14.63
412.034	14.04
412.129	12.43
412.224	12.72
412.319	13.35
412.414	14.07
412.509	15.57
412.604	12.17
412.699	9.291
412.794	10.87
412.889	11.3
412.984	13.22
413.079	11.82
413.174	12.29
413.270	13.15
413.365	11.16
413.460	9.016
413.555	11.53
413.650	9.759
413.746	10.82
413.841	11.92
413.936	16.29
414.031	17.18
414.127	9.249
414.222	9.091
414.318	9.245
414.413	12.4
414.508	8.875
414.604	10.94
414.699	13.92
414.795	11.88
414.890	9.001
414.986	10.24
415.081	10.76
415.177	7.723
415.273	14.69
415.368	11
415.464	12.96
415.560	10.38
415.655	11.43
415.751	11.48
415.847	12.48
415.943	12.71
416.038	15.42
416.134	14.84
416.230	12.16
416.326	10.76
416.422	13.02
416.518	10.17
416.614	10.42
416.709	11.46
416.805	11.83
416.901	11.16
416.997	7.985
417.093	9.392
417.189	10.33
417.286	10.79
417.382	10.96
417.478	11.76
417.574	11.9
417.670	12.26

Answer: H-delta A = -0.29 nm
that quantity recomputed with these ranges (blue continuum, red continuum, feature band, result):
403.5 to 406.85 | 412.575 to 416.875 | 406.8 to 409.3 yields -0.320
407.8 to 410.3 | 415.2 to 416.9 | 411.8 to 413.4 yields 0.040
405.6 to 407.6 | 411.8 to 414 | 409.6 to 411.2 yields -0.066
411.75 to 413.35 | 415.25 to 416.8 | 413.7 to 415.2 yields 0.124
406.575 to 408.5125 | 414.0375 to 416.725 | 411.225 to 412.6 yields -0.050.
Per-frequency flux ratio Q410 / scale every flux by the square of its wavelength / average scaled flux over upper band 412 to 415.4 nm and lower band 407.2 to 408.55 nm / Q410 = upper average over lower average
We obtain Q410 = 0.88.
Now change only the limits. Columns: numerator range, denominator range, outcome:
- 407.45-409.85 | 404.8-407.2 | 1.11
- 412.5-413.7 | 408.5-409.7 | 0.85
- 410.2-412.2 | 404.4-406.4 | 1.10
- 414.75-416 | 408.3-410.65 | 0.88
